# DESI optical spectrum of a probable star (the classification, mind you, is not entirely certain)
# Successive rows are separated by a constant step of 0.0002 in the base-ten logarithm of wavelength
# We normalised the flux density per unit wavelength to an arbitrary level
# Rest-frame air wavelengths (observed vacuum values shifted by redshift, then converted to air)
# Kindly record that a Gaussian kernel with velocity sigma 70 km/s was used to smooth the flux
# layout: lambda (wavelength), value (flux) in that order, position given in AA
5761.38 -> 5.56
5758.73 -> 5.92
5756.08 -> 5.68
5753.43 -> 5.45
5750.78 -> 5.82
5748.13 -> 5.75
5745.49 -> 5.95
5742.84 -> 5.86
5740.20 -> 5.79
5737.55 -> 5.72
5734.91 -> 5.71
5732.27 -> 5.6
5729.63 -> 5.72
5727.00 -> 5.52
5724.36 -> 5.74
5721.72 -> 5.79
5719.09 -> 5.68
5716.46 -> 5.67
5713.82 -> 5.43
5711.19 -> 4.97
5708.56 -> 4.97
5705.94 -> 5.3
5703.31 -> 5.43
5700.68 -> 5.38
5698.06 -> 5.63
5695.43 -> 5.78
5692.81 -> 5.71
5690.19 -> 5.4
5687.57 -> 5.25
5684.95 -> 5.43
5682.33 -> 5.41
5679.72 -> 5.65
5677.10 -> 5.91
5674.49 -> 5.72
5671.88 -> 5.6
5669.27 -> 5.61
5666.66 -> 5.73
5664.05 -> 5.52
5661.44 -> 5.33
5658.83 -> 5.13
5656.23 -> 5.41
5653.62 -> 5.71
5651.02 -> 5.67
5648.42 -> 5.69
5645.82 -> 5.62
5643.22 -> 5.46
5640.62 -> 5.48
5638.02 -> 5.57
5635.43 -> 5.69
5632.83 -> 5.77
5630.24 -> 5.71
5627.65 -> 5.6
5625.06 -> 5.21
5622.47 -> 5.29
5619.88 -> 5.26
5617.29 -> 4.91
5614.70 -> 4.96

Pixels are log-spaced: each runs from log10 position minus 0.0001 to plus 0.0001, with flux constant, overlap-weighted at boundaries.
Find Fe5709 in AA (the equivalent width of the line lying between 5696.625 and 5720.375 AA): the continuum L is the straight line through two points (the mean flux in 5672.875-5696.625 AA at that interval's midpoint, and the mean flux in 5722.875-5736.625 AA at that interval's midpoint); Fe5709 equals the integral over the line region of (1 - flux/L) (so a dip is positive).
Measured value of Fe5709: 1.0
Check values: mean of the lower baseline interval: 5.59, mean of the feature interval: 5.38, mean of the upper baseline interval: 5.66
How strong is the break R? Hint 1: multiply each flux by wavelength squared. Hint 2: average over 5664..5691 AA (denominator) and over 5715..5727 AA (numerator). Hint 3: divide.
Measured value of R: 1.04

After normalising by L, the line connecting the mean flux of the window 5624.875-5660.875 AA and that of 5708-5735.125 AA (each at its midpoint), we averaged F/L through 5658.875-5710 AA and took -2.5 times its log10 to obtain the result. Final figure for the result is 0.01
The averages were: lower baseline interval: 5.56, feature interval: 5.5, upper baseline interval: 5.54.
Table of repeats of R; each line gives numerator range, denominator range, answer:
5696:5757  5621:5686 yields 1.03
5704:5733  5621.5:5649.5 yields 1.02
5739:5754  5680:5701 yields 1.07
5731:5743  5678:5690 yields 1.07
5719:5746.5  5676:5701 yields 1.05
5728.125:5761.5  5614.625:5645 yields 1.10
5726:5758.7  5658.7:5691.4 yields 1.06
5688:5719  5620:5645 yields 1.01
